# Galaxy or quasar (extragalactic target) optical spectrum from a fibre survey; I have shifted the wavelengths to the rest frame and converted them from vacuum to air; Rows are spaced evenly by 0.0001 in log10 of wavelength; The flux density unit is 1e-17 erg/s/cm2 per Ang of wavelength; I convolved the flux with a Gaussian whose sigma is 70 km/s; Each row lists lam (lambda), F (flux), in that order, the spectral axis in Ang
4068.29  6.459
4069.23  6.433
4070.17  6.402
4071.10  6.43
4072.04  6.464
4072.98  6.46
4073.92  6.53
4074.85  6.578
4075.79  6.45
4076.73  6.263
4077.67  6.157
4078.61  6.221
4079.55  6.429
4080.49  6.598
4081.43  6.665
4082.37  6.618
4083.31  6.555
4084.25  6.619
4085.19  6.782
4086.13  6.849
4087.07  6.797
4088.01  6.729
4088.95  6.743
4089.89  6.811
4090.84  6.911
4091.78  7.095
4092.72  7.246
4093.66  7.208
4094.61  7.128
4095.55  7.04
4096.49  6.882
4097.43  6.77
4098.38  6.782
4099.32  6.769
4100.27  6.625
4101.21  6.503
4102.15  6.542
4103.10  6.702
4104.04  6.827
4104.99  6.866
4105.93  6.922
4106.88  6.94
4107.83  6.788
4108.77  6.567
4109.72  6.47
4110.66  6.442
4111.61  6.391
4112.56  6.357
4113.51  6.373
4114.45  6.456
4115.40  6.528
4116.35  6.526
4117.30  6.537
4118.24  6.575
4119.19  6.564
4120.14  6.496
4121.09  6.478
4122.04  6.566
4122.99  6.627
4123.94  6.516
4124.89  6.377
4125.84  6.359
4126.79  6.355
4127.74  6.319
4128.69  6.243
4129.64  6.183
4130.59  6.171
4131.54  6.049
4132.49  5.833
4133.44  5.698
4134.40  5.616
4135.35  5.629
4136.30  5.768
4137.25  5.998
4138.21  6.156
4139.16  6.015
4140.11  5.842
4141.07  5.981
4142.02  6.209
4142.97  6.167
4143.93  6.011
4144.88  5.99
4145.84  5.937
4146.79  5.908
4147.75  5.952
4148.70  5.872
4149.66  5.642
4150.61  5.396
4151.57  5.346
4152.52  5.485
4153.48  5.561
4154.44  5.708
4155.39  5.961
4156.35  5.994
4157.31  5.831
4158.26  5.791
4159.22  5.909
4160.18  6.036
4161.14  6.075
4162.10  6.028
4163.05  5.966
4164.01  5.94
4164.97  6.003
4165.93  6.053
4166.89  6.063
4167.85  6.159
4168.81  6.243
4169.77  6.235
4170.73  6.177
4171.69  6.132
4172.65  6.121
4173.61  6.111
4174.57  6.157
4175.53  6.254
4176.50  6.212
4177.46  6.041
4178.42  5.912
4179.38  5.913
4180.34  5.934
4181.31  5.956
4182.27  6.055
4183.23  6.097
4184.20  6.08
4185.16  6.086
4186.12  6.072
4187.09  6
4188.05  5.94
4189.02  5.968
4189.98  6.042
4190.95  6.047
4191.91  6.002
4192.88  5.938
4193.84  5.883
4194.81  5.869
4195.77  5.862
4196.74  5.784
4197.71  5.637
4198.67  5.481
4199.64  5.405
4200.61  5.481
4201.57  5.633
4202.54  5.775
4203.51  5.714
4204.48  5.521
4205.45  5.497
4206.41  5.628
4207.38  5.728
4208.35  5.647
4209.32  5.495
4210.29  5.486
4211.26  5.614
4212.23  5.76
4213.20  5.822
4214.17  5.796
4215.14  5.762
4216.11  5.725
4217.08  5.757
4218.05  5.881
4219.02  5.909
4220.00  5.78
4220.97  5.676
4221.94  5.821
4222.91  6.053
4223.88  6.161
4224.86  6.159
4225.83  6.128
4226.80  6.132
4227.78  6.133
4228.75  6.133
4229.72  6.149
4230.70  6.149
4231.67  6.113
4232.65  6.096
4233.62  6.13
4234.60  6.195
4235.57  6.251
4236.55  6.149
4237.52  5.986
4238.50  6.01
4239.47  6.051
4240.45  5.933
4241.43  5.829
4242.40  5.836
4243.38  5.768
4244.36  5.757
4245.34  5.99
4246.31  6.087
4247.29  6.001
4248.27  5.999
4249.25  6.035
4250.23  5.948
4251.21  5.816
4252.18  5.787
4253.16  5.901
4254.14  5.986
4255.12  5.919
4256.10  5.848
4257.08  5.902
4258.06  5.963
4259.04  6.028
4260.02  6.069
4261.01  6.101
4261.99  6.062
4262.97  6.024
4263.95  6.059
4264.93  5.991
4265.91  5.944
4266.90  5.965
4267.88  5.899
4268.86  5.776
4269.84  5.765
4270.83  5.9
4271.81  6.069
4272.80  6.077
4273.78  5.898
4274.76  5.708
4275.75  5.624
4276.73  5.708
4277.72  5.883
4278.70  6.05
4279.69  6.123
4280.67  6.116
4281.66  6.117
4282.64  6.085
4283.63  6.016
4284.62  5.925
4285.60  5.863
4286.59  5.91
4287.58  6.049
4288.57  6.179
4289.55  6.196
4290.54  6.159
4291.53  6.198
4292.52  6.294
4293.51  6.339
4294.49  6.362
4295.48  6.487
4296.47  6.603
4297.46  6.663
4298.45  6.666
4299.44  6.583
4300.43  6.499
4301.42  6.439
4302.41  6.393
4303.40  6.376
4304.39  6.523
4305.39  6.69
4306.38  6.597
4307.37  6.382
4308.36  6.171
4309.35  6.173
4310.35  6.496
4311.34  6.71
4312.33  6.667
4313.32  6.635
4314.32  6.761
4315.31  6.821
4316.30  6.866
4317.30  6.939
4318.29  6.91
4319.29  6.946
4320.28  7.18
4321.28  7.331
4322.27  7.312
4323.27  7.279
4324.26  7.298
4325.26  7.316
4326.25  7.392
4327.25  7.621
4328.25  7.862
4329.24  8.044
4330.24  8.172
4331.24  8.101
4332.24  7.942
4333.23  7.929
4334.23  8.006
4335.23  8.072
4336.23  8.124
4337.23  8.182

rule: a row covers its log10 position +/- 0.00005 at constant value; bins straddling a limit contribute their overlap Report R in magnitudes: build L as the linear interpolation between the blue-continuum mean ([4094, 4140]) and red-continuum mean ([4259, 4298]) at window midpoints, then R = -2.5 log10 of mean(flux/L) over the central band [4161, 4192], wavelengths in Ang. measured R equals 0.041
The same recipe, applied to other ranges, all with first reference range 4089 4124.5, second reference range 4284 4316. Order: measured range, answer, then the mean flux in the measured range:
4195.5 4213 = 0.17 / 5.62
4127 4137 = 0.12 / 5.97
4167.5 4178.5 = 0.08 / 6.15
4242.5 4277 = 0.09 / 5.92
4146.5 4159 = 0.16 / 5.73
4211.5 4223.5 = 0.13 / 5.81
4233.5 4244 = 0.09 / 6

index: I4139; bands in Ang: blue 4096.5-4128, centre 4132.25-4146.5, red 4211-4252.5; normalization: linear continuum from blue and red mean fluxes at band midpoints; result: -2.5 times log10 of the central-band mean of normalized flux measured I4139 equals 0.09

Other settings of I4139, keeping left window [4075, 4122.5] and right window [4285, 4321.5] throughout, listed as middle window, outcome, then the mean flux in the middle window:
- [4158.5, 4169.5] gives 0.10 mag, 6.04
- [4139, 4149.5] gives 0.11 mag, 5.98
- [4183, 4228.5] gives 0.13 mag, 5.83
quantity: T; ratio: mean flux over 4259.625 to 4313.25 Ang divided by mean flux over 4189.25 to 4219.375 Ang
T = 1.1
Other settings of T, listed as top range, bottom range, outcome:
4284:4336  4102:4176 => 1.11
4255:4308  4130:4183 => 1.03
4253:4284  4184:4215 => 1.03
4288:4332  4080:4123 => 1.02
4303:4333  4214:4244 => 1.18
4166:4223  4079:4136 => 0.90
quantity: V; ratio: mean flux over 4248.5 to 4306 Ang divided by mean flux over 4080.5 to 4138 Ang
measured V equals 0.93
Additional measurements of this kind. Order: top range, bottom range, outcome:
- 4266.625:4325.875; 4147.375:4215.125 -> 1.09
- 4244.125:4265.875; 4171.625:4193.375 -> 0.99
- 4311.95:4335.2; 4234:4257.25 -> 1.24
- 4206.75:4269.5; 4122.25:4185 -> 0.99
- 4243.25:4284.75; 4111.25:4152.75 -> 0.97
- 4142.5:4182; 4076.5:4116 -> 0.89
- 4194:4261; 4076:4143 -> 0.91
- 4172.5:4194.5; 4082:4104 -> 0.88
